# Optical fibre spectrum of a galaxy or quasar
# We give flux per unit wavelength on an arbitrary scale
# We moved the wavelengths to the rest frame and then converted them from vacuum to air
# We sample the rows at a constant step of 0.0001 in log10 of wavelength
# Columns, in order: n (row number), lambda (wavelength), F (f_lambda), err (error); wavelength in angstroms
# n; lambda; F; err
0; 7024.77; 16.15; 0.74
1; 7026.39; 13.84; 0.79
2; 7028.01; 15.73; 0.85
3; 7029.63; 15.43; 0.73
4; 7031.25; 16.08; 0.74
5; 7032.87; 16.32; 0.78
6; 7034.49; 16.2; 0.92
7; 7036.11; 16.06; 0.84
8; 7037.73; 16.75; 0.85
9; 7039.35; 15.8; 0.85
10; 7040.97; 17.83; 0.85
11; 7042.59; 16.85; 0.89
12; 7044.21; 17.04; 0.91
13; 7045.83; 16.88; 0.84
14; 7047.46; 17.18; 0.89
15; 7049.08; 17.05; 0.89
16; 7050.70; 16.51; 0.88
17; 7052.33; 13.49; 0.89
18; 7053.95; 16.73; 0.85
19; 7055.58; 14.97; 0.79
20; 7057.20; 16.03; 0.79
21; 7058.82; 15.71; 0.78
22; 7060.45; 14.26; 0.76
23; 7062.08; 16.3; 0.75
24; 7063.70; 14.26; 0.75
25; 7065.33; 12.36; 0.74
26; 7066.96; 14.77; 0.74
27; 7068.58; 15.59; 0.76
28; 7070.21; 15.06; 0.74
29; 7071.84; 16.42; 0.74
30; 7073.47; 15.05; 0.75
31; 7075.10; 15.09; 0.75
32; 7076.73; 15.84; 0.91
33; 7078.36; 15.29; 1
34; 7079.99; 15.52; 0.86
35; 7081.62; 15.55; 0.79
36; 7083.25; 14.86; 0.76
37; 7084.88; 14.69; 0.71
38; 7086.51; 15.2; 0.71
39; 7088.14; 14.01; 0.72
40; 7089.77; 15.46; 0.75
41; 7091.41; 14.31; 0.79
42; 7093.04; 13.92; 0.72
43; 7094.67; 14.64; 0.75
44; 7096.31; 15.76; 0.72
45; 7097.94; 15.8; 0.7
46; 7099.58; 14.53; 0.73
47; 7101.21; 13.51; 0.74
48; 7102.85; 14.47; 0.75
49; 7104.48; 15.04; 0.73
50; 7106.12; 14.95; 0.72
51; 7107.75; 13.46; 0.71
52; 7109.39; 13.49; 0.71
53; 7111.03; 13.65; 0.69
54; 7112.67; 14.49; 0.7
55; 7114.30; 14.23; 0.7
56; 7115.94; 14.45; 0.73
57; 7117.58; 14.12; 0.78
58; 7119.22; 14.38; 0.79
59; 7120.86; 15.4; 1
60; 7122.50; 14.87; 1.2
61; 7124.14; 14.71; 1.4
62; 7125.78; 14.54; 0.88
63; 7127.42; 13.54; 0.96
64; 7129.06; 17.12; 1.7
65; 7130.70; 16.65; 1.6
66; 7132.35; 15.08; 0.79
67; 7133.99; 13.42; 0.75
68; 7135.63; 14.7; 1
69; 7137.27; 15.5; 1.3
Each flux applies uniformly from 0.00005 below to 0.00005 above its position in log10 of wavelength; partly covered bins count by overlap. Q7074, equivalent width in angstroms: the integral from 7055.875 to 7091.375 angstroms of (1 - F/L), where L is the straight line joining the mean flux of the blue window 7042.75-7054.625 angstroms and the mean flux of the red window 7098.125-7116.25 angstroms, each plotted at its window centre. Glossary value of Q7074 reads 0.9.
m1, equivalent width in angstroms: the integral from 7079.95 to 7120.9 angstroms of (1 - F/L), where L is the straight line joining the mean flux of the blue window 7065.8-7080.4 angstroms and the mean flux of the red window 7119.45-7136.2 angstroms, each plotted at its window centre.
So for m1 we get 1.6 angstroms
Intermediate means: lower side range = 15.3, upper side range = 15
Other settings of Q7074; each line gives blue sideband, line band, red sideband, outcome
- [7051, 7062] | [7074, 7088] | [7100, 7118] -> -0.38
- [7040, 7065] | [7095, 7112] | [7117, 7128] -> 0.53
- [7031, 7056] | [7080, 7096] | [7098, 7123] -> 0.26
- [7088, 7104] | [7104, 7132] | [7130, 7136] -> 0.34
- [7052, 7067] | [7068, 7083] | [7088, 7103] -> -0.65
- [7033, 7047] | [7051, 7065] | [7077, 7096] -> 0.72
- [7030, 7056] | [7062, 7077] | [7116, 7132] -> 0.88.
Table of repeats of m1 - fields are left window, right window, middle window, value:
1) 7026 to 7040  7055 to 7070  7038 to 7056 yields -1.2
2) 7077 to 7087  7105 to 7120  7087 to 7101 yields 0.0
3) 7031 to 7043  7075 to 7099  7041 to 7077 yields 0.5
